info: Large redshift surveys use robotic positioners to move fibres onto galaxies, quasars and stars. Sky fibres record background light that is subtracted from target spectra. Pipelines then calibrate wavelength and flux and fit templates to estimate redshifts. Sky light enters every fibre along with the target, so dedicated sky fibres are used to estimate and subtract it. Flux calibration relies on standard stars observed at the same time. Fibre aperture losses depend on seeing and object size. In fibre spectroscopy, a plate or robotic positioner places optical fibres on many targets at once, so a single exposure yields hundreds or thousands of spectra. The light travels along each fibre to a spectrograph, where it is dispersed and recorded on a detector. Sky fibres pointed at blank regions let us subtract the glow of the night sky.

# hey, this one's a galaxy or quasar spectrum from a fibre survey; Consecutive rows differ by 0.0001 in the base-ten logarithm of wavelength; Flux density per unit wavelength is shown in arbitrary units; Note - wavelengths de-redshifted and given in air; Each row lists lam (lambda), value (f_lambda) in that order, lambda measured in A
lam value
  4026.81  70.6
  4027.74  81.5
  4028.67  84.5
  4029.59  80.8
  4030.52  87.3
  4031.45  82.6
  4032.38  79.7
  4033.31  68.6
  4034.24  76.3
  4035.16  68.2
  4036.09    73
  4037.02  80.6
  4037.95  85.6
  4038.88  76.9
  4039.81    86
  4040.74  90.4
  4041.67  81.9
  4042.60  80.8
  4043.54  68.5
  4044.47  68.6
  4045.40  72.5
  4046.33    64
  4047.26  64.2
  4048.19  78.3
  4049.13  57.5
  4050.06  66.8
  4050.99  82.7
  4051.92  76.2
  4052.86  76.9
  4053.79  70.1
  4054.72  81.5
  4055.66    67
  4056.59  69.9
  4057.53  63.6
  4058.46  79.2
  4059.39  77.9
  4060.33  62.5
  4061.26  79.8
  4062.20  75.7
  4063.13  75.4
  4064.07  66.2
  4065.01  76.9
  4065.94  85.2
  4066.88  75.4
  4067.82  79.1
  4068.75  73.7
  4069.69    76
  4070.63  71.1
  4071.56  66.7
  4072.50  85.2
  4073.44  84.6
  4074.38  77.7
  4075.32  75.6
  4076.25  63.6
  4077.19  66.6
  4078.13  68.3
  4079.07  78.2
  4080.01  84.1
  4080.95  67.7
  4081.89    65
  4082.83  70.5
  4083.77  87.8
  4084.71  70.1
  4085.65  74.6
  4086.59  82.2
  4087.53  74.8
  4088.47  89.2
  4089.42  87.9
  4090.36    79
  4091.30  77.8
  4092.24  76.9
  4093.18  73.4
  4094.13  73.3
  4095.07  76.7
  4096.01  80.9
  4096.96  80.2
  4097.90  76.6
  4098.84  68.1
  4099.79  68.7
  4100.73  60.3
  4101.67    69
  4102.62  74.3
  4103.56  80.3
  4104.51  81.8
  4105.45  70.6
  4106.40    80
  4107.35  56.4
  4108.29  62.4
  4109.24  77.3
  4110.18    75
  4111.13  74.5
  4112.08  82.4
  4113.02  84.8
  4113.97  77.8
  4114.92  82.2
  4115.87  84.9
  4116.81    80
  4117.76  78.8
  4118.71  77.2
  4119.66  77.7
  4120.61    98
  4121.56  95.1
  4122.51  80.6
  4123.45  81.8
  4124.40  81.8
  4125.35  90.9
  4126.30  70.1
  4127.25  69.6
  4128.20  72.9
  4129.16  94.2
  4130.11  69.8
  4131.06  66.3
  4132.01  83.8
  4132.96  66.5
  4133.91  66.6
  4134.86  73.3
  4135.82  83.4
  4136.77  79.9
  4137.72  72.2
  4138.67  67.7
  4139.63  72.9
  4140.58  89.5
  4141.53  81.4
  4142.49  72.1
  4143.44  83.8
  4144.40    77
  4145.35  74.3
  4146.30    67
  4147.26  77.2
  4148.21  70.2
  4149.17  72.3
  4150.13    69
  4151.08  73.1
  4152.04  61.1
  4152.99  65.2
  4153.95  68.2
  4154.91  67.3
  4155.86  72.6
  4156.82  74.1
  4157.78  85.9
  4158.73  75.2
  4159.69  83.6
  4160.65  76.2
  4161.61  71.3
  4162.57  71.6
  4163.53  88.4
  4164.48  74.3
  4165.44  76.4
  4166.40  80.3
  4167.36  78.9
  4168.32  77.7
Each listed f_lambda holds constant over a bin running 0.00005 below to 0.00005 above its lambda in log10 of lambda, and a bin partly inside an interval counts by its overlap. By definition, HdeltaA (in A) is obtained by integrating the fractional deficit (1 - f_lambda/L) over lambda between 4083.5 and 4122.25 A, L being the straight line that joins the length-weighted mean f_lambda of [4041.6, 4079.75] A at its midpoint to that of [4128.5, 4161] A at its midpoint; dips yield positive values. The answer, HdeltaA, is -1.86 A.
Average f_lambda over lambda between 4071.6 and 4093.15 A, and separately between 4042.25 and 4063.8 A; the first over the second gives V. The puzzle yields 1.1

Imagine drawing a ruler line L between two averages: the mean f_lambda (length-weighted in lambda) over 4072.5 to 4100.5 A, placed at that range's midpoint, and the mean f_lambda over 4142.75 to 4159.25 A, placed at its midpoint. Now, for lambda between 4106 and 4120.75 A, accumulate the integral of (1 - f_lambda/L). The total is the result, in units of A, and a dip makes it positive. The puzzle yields -0.6 A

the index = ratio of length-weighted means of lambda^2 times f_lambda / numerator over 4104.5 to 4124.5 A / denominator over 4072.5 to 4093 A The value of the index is 1.1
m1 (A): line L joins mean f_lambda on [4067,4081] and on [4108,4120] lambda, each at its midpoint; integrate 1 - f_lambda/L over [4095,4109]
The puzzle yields 0.9 A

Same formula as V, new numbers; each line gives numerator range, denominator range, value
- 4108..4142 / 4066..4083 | 1.06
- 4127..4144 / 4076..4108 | 1.02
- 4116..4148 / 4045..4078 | 1.06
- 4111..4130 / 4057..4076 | 1.09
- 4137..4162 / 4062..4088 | 0.99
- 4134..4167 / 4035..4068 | 1.00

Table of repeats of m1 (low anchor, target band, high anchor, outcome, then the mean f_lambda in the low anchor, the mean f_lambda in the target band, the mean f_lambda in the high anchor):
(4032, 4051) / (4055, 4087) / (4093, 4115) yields 0.10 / 74.6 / 74.2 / 74.3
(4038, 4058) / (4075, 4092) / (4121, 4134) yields 0.02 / 73.8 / 75.8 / 78.3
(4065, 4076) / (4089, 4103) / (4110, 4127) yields 0.83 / 77.1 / 74.8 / 81.8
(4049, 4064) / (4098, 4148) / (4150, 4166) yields -2.07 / 72.9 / 76.6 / 73.9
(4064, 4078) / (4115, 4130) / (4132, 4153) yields -1.57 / 75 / 81.9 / 73.9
